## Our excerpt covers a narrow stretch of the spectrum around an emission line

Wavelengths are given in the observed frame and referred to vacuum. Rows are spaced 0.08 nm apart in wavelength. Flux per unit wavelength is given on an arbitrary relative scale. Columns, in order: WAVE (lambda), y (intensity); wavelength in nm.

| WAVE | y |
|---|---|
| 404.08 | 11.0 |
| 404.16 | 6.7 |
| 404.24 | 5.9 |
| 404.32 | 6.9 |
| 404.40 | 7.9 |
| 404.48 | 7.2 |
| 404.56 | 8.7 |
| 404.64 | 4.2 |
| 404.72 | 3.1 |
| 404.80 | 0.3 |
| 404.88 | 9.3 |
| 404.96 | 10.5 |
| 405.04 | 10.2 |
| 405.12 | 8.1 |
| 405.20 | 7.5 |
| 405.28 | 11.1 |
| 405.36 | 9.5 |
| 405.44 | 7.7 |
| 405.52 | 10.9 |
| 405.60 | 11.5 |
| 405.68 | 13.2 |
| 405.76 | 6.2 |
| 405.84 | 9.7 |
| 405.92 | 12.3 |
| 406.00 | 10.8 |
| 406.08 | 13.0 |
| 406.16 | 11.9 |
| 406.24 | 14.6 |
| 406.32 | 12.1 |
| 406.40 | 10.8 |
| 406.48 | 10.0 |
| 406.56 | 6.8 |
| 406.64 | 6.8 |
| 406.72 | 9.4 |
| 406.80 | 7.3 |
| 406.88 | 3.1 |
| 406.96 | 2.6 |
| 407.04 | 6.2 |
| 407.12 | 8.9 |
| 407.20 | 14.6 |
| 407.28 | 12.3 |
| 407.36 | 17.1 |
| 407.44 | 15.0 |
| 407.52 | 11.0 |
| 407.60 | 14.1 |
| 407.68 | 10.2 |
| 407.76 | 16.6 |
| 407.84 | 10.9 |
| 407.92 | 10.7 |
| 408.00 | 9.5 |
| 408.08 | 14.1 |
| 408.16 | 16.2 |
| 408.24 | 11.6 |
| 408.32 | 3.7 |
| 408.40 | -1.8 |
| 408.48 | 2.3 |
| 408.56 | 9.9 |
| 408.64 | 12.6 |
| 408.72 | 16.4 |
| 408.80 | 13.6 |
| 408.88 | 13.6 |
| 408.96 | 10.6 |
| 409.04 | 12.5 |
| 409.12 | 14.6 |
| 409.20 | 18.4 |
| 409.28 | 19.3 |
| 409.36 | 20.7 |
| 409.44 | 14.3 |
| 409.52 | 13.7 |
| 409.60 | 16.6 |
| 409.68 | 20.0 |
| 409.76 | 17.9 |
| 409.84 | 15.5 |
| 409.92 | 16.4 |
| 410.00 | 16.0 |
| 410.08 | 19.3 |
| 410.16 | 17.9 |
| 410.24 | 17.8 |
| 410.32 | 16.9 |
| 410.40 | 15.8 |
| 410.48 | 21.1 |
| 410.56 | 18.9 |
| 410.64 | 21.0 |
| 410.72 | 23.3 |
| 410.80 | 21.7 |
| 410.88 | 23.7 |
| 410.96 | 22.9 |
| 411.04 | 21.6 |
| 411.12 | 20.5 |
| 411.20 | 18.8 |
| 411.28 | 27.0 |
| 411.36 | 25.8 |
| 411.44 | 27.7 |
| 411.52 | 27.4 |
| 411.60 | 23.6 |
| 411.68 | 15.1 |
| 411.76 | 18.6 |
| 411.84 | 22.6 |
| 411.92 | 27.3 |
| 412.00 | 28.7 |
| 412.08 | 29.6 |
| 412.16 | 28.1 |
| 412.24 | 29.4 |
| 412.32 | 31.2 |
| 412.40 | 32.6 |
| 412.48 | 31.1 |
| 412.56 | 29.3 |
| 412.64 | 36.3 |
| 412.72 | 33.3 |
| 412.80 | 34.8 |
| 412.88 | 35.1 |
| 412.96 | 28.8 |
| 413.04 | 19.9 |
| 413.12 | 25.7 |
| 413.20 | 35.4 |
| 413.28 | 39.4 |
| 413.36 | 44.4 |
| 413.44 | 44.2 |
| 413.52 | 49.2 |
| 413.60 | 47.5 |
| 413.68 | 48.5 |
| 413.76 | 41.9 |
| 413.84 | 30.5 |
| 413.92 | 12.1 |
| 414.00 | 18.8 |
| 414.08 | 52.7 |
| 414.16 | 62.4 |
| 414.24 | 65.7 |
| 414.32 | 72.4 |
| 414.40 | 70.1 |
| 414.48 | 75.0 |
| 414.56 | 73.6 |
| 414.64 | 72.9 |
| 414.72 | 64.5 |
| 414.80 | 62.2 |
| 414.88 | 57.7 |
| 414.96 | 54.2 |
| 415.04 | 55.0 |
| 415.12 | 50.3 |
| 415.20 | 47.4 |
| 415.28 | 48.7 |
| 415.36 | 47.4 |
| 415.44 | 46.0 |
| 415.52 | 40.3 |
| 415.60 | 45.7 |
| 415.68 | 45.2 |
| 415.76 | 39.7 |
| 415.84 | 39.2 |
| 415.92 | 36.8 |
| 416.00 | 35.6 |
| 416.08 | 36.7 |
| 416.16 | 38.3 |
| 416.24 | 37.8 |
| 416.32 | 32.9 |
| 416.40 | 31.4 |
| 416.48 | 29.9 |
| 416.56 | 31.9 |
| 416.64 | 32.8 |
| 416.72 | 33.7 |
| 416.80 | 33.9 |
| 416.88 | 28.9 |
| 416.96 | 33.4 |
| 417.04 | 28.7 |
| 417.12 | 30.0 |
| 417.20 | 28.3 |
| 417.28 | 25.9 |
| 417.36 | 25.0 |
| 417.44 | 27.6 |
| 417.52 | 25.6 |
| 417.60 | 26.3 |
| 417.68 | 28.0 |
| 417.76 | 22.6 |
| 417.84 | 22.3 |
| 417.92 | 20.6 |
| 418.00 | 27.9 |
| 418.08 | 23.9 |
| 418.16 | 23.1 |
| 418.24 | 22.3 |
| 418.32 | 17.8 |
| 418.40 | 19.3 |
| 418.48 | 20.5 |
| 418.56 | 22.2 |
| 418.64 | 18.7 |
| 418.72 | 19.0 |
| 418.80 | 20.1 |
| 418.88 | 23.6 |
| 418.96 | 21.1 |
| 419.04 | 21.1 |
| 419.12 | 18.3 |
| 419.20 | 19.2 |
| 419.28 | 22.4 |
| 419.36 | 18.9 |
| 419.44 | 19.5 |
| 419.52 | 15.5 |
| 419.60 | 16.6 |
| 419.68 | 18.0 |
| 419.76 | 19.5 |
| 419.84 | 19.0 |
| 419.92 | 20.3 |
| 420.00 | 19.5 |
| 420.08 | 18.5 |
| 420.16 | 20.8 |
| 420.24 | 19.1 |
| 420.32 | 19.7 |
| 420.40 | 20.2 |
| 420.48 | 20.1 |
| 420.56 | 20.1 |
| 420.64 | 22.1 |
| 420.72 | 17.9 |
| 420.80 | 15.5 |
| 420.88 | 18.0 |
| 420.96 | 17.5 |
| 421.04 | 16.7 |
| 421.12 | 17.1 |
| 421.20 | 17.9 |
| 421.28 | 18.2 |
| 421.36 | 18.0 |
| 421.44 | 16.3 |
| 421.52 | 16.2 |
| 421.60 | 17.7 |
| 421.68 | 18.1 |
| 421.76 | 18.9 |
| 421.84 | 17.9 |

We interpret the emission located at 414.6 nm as Lyman alpha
